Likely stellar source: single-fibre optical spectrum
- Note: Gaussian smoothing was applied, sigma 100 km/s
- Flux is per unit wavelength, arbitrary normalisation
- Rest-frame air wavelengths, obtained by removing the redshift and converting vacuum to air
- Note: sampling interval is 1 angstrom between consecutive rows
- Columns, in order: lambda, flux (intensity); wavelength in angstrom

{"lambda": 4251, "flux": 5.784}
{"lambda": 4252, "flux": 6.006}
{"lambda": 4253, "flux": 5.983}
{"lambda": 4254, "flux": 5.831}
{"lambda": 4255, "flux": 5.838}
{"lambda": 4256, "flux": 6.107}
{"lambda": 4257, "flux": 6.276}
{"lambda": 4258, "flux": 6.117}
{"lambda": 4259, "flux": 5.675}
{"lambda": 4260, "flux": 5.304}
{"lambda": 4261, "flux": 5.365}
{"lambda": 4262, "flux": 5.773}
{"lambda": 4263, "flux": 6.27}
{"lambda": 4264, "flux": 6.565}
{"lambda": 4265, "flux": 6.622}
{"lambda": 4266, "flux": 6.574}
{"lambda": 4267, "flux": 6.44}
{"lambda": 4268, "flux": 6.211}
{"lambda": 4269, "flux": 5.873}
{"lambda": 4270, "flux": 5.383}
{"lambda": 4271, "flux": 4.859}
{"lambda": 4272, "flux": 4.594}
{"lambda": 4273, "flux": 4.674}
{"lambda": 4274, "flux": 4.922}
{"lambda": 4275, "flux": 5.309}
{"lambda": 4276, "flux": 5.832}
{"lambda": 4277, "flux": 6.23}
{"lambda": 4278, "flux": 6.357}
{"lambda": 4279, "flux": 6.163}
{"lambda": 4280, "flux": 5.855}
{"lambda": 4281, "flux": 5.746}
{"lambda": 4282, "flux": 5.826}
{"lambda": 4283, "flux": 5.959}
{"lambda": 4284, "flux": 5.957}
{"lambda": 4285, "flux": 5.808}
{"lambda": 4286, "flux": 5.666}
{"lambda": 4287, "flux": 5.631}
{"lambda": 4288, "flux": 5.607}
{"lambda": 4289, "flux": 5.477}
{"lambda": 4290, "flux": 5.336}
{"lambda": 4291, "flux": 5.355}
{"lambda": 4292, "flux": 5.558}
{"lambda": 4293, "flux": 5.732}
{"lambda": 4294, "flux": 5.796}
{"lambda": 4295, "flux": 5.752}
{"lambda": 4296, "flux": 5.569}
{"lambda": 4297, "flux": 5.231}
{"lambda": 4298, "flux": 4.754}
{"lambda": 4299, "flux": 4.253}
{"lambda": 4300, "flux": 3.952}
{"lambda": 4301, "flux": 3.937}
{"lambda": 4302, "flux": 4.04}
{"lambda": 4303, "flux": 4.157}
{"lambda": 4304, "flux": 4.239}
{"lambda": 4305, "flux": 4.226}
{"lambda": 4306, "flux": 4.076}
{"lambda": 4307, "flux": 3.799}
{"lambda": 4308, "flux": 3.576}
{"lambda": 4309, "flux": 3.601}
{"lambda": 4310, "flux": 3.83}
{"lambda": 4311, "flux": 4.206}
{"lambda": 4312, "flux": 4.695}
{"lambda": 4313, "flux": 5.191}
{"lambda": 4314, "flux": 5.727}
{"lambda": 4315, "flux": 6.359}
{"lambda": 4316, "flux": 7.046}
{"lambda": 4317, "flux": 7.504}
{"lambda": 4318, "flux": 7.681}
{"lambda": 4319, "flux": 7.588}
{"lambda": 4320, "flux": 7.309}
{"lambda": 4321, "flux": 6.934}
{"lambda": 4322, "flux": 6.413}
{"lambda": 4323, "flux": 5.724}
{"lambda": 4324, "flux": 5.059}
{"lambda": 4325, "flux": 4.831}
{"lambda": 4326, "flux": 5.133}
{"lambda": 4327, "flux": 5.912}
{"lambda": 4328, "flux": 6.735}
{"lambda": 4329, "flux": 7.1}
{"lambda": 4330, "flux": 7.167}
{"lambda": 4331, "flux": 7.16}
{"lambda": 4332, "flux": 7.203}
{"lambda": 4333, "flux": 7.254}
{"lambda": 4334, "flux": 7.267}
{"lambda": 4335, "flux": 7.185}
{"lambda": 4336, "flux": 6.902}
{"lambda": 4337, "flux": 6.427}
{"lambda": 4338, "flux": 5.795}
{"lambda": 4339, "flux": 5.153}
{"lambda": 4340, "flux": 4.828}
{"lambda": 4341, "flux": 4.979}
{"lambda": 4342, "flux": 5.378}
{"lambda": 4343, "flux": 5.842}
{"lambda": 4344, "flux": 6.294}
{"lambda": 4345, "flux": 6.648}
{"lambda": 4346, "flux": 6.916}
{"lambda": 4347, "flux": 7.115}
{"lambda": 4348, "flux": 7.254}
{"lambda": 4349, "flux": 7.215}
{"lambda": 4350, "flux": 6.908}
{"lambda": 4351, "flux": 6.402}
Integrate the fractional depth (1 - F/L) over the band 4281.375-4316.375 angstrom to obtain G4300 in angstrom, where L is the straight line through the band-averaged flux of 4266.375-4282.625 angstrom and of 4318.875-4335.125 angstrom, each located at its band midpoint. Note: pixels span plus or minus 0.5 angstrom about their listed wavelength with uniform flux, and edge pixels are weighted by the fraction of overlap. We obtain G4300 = 5.95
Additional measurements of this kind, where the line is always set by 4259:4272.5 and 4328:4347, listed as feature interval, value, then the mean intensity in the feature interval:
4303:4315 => 3.5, 4.37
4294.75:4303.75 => 2.2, 4.59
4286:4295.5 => 0.7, 5.59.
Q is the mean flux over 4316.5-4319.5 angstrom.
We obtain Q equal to 7.59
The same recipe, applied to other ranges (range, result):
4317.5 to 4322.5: 7.18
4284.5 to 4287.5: 5.7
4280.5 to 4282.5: 5.79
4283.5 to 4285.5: 5.88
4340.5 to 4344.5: 5.62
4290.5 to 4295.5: 5.64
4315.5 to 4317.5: 7.28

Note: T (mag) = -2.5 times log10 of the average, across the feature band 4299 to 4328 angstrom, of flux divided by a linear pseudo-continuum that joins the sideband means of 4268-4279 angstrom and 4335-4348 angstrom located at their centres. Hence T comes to 0.12 mag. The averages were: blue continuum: 5.47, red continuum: 6.12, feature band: 5.25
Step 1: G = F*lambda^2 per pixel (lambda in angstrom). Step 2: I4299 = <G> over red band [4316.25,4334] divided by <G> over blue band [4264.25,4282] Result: 1.2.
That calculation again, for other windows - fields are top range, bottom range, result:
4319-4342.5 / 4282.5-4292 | 1.14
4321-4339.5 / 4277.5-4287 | 1.10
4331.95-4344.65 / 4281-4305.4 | 1.22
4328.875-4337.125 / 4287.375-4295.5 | 1.30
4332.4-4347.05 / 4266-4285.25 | 1.13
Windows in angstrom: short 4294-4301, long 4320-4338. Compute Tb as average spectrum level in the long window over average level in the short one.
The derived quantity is 1.32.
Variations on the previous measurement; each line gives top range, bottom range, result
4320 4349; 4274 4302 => 1.16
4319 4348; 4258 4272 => 1.08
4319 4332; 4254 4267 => 1.05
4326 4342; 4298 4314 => 1.53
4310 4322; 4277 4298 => 1.10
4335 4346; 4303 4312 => 1.48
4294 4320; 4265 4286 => 0.88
